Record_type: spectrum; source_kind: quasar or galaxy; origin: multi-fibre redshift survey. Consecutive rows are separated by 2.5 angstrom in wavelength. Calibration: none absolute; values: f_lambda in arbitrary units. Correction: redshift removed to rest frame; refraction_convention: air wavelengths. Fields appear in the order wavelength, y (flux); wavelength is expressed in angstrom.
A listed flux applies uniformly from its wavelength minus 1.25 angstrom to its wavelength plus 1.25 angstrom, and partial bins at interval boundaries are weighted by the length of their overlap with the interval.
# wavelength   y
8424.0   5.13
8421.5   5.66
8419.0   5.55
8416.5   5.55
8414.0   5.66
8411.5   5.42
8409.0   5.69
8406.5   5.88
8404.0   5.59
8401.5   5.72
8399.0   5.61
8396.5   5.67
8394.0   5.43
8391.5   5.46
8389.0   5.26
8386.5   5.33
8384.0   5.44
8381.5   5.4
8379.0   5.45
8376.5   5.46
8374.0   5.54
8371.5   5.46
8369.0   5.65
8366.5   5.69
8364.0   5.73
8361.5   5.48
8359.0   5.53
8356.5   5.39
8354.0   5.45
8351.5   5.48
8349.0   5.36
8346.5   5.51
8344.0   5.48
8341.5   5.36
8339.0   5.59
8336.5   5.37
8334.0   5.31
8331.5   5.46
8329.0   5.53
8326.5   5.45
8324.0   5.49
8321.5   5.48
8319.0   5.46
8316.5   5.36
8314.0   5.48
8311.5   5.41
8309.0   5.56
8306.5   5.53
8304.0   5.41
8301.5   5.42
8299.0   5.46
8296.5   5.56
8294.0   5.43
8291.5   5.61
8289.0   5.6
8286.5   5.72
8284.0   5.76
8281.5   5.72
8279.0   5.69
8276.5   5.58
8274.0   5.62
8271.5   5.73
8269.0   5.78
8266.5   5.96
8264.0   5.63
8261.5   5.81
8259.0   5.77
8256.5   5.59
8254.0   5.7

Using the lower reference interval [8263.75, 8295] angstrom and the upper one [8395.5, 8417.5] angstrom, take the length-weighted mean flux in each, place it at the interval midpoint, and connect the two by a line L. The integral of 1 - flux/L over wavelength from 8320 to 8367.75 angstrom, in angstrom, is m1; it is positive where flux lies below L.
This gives 1.5 angstrom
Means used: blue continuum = 5.68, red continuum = 5.64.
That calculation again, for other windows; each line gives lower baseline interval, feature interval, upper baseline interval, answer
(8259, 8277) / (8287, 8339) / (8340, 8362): 1.0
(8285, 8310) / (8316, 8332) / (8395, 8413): 0.3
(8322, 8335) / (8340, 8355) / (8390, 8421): 0.1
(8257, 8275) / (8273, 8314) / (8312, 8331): 0.3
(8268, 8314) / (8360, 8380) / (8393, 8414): 0.2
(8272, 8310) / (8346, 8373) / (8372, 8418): 0.1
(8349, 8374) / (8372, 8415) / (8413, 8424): 0.1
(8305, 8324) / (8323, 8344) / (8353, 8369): 0.2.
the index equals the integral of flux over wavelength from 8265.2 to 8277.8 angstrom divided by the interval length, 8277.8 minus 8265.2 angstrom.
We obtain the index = 5.73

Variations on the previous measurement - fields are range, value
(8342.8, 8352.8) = 5.46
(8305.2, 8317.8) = 5.47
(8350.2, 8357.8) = 5.44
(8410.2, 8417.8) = 5.54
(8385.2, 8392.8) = 5.35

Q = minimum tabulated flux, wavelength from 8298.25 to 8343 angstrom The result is 5.31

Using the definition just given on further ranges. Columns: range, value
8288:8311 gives 5.41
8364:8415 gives 5.26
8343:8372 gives 5.36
